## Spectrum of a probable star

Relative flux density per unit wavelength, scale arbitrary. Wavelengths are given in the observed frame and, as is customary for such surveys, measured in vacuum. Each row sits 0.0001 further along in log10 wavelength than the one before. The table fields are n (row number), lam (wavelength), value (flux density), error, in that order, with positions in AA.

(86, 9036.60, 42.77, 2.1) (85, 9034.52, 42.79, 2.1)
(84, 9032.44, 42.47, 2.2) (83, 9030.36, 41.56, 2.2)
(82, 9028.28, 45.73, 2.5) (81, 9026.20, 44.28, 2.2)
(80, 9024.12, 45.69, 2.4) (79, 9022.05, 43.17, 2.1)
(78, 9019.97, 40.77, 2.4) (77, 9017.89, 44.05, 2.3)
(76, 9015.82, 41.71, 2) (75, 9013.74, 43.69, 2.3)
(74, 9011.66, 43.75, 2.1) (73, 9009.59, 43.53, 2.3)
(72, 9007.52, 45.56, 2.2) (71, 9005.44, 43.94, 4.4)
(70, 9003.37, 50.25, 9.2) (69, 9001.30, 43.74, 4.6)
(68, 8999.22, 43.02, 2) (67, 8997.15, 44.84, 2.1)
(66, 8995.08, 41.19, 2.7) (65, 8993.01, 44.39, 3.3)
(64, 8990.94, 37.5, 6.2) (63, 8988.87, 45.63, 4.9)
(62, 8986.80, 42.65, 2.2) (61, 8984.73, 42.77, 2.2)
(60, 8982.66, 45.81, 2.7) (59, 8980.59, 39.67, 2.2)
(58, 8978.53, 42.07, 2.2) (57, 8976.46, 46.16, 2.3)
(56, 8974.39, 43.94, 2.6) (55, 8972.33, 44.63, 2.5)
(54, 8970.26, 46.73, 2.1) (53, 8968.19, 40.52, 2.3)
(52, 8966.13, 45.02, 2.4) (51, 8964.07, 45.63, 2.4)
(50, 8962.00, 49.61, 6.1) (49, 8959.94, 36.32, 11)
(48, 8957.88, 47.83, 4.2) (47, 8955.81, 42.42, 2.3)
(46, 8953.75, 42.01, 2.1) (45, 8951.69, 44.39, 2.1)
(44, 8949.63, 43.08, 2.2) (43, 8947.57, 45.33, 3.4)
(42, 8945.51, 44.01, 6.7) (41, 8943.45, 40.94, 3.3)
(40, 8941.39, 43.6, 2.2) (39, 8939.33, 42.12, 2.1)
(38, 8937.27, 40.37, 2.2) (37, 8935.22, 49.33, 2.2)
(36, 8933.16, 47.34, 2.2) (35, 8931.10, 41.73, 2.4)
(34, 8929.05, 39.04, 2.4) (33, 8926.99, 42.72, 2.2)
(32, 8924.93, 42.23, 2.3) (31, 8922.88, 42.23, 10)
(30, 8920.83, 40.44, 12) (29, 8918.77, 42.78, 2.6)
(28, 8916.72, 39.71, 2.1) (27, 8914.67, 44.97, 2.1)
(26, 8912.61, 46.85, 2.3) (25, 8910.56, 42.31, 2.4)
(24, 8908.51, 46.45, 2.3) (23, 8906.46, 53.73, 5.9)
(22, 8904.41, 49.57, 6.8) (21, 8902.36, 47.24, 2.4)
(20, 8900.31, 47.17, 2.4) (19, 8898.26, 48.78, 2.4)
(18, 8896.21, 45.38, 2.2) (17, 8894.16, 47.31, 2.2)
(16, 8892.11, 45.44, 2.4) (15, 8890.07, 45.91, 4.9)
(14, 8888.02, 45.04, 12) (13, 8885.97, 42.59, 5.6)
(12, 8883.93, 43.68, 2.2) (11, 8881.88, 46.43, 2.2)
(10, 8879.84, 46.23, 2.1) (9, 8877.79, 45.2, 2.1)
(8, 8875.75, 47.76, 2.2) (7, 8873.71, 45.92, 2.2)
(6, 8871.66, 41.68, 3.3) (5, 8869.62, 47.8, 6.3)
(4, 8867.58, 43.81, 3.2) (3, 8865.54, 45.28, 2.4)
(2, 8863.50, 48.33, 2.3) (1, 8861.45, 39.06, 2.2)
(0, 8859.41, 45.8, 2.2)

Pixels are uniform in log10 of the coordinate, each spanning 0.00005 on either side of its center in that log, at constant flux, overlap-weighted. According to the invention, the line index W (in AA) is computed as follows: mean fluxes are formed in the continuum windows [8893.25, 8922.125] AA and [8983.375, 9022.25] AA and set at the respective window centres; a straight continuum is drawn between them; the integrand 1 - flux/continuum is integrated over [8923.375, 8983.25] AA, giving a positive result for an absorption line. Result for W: 1.5 AA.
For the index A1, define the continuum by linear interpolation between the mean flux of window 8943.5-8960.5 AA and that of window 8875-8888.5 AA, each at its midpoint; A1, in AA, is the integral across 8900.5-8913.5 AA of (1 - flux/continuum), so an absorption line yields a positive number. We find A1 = -0.9 AA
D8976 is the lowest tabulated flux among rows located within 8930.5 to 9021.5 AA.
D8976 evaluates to 36.32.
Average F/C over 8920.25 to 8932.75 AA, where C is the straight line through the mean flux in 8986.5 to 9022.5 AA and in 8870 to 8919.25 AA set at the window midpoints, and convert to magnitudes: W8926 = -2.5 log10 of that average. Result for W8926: 0.085 mag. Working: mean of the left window 45.8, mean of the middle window 41.7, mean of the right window 43.5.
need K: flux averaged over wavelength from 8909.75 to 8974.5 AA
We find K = 43.4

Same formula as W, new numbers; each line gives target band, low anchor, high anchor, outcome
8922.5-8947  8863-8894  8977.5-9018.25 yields 0.8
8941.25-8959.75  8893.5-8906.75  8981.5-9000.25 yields 0.8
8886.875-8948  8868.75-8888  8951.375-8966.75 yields 0.1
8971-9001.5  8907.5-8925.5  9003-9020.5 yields 0.4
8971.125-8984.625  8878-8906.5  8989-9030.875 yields 0.2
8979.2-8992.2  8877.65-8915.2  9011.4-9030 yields 0.6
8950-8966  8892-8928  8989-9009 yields 0.2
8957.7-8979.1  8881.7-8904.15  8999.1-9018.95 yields 0.3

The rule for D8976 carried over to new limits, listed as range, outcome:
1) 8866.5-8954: 39.04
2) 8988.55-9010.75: 37.5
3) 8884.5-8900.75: 42.59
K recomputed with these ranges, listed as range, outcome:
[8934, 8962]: 43.5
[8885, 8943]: 44.7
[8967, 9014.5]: 43.7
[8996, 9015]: 44.6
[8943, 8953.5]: 43.6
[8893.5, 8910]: 48.1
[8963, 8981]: 44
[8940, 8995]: 43.5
